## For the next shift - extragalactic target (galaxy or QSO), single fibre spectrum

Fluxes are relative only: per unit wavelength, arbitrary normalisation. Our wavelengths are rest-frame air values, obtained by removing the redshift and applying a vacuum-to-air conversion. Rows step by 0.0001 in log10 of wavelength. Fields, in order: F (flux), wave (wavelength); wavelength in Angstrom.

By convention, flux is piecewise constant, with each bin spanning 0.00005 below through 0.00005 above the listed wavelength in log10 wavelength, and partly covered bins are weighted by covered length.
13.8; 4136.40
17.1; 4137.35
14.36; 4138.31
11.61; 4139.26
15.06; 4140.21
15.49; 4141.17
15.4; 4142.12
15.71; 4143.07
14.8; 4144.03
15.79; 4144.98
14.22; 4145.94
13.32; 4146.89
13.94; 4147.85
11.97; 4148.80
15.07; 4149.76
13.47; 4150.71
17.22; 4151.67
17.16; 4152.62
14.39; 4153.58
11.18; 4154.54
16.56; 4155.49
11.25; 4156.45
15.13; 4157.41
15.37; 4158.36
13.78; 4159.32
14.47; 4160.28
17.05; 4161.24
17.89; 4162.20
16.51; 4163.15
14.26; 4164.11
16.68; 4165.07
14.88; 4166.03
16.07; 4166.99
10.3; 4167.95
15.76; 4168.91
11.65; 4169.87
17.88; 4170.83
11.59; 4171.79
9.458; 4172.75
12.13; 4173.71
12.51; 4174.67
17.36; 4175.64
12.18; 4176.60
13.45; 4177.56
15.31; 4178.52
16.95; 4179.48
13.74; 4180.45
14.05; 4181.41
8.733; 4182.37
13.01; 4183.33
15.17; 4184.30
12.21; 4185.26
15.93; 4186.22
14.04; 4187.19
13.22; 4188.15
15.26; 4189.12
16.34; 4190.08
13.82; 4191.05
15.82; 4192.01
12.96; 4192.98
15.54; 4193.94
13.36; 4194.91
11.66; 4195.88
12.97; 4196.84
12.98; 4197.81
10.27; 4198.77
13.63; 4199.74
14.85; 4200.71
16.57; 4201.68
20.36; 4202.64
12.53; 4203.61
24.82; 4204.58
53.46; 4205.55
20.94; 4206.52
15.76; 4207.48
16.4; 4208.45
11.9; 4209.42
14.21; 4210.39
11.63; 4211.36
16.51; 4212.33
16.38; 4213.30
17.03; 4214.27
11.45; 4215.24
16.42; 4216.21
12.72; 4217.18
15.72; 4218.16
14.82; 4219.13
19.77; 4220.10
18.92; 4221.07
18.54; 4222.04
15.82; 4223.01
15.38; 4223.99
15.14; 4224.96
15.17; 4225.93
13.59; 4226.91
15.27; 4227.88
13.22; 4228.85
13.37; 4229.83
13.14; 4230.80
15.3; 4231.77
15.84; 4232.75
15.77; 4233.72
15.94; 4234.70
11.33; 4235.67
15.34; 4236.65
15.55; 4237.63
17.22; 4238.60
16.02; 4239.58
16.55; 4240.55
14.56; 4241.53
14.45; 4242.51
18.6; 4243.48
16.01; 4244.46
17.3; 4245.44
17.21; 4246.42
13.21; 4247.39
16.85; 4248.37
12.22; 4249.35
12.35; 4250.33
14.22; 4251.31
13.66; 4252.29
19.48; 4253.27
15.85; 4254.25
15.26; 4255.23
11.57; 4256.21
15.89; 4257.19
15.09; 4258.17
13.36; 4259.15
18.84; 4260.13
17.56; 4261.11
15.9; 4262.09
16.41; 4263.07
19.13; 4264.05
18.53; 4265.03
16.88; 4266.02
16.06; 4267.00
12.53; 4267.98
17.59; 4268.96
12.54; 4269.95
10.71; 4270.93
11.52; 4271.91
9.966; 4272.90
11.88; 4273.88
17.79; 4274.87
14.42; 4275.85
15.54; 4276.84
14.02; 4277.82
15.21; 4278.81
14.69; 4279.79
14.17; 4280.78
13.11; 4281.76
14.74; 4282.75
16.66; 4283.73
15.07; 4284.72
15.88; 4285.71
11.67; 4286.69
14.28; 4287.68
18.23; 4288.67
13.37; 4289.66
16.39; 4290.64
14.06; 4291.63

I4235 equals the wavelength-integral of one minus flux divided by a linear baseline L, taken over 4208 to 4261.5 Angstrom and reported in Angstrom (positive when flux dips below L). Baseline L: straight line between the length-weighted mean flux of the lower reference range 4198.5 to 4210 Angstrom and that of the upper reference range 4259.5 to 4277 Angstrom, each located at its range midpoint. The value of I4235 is 6.3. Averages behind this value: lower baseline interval 19.4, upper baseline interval 15.2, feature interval 15.3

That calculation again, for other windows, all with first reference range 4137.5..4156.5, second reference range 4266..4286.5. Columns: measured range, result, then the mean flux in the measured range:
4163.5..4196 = 1.10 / 14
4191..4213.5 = -3.60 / 16.7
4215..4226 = -1.22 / 15.9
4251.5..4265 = -1.67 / 16.1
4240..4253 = -0.86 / 15.2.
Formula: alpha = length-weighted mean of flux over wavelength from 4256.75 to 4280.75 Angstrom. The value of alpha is 15.1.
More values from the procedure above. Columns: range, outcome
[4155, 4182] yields 14.4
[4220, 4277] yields 15.3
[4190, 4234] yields 16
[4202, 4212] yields 20.1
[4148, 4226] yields 15.2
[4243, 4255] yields 15.6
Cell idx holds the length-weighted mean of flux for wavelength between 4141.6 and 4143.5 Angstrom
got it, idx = 15.6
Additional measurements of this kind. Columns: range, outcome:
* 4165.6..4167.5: 15.4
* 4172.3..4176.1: 12.8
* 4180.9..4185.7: 12.7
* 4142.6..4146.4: 15.1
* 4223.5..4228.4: 14.9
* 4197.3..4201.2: 12.9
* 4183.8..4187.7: 14.3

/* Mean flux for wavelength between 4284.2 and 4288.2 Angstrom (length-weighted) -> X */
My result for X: 14.2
